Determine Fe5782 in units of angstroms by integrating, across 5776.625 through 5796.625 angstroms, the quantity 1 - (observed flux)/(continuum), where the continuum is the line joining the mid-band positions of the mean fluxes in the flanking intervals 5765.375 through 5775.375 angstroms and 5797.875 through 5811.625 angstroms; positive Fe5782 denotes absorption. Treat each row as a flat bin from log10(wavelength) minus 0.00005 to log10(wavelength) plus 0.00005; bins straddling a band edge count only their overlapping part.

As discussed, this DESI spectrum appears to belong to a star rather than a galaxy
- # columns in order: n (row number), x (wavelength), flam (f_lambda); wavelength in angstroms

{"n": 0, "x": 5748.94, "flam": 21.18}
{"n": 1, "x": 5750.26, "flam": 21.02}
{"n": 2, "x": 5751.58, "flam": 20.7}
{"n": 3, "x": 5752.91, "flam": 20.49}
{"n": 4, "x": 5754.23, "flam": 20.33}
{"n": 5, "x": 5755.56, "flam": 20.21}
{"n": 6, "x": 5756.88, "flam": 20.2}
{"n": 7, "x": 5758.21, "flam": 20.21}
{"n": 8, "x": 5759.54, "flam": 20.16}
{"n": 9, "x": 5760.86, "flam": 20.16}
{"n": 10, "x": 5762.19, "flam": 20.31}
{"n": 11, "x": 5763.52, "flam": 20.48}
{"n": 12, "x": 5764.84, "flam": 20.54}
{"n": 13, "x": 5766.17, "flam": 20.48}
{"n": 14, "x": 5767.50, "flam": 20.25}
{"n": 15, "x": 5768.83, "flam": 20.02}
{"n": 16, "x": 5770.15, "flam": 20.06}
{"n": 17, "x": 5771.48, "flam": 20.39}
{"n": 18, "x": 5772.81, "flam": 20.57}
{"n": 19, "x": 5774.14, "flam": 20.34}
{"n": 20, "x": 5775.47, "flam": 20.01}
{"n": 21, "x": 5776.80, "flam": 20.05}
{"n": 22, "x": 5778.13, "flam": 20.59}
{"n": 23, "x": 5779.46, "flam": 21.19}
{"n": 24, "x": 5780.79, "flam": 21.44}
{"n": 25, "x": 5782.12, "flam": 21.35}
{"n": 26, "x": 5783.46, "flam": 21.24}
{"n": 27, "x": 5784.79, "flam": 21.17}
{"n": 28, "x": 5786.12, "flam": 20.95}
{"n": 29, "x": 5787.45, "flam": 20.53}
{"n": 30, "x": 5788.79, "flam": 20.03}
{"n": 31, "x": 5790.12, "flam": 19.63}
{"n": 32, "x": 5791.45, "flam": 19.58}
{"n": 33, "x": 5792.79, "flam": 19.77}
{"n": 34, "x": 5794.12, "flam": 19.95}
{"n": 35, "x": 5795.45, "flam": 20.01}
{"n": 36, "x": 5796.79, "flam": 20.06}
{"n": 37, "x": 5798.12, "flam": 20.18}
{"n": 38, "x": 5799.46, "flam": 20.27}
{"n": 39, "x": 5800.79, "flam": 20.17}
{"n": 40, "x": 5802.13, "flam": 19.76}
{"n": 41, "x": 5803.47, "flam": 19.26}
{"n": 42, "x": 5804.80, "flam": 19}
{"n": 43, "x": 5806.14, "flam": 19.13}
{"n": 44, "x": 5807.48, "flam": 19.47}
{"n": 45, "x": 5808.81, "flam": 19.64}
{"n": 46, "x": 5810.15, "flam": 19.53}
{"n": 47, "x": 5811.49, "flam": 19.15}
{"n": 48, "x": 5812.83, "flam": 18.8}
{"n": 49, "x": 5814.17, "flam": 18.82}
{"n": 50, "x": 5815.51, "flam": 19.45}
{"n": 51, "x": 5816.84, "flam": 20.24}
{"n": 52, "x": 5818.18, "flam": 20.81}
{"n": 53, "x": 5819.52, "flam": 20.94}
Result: -0.5 angstroms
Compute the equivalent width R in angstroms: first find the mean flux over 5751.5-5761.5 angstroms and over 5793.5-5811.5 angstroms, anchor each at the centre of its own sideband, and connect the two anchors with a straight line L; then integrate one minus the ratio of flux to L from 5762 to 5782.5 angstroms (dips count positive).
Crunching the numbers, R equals -0.4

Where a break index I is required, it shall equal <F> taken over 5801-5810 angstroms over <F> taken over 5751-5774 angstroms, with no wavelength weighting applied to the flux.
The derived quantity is 1.0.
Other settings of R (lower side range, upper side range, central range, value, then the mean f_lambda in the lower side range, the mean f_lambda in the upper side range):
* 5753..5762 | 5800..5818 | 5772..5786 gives -0.6 angstroms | 20.2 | 19.5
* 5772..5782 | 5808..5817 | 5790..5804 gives 0.0 angstroms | 20.6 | 19.3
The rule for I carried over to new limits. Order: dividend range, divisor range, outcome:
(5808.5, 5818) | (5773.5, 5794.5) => 0.95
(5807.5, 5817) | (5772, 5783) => 0.94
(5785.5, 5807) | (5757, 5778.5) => 0.98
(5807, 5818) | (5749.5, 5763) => 0.95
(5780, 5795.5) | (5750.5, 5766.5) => 1.01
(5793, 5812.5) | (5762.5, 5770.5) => 0.97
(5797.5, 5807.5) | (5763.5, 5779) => 0.97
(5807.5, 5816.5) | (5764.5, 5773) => 0.95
